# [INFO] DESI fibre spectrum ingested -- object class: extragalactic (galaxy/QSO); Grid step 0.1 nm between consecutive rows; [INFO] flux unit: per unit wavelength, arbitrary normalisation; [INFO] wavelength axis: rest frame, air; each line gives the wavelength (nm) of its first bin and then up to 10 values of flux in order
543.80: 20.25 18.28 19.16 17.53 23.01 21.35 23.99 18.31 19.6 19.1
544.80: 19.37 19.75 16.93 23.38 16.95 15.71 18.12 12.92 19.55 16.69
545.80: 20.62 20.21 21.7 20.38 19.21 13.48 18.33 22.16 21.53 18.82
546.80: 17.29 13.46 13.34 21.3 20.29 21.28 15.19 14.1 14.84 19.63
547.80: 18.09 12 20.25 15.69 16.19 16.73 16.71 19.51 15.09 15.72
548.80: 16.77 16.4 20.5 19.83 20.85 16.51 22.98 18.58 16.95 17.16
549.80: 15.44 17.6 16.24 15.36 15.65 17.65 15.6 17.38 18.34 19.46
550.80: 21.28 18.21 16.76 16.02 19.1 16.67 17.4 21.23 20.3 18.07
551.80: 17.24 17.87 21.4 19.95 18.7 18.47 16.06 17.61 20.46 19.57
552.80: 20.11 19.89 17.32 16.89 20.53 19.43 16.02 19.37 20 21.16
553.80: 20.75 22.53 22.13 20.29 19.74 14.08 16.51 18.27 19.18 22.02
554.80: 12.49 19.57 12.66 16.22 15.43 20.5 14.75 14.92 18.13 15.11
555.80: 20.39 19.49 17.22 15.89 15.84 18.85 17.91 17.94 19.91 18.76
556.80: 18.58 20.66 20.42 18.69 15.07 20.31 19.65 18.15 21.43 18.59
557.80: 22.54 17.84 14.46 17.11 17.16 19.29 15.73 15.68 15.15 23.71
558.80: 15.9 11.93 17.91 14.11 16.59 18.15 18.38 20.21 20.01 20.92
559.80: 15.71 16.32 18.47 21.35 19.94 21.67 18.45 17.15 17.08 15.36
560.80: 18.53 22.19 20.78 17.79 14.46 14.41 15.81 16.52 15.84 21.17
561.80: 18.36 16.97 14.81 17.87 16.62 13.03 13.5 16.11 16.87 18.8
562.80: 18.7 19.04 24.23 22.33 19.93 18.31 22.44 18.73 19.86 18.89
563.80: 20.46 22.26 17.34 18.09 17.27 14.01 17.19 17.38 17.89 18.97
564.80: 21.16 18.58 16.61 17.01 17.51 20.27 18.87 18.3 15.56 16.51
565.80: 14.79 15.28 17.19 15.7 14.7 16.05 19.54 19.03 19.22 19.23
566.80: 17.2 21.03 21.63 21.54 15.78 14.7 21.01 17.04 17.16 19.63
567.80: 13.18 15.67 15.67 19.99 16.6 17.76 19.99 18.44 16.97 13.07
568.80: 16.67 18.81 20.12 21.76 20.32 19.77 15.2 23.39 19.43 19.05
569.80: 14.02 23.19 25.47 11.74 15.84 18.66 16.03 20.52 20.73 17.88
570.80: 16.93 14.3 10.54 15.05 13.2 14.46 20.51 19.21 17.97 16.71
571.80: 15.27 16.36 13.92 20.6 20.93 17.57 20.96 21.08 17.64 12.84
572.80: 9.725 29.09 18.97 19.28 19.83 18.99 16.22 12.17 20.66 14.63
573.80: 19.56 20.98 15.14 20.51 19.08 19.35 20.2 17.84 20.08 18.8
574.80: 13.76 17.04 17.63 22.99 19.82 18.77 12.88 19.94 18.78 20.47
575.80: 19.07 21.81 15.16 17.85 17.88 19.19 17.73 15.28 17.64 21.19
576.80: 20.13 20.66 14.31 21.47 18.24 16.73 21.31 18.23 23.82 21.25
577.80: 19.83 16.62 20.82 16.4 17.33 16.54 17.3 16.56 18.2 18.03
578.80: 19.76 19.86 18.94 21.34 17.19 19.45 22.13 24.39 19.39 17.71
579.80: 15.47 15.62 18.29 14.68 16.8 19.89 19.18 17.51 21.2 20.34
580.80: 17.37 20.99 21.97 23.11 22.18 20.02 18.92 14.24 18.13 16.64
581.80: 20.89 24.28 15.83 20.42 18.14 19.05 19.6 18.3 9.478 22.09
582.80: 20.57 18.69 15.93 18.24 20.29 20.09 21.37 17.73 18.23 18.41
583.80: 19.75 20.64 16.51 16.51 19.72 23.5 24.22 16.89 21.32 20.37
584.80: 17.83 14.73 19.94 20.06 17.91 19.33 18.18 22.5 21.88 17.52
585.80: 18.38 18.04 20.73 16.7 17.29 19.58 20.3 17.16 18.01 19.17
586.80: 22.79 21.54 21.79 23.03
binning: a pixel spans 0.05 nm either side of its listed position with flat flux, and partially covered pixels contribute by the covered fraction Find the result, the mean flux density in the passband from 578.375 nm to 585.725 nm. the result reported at 19.1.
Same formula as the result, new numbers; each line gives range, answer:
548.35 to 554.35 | 18.4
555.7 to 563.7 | 18.1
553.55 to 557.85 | 18.4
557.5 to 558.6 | 17.9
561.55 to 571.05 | 18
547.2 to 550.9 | 17.5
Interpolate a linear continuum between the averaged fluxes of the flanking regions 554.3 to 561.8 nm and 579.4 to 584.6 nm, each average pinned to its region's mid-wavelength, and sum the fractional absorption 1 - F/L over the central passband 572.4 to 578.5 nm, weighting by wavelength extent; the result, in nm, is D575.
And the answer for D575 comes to 0.08 nm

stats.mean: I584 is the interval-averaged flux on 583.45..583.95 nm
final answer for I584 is 19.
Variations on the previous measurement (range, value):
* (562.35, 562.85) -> 16.8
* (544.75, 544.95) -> 19.6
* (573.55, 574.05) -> 18.2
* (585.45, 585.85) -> 20.1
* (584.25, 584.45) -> 23.9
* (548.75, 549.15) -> 18.4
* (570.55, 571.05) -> 16.1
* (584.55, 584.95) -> 18.6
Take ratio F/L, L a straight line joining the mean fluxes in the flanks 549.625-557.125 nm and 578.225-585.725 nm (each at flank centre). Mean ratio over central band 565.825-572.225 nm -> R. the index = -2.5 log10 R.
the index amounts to 0.06 mag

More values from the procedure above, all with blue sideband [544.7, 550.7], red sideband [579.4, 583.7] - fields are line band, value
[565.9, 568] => 0.044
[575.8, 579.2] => 0.005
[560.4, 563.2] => 0.039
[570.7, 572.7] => 0.102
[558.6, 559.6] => 0.044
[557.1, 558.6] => 0.008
